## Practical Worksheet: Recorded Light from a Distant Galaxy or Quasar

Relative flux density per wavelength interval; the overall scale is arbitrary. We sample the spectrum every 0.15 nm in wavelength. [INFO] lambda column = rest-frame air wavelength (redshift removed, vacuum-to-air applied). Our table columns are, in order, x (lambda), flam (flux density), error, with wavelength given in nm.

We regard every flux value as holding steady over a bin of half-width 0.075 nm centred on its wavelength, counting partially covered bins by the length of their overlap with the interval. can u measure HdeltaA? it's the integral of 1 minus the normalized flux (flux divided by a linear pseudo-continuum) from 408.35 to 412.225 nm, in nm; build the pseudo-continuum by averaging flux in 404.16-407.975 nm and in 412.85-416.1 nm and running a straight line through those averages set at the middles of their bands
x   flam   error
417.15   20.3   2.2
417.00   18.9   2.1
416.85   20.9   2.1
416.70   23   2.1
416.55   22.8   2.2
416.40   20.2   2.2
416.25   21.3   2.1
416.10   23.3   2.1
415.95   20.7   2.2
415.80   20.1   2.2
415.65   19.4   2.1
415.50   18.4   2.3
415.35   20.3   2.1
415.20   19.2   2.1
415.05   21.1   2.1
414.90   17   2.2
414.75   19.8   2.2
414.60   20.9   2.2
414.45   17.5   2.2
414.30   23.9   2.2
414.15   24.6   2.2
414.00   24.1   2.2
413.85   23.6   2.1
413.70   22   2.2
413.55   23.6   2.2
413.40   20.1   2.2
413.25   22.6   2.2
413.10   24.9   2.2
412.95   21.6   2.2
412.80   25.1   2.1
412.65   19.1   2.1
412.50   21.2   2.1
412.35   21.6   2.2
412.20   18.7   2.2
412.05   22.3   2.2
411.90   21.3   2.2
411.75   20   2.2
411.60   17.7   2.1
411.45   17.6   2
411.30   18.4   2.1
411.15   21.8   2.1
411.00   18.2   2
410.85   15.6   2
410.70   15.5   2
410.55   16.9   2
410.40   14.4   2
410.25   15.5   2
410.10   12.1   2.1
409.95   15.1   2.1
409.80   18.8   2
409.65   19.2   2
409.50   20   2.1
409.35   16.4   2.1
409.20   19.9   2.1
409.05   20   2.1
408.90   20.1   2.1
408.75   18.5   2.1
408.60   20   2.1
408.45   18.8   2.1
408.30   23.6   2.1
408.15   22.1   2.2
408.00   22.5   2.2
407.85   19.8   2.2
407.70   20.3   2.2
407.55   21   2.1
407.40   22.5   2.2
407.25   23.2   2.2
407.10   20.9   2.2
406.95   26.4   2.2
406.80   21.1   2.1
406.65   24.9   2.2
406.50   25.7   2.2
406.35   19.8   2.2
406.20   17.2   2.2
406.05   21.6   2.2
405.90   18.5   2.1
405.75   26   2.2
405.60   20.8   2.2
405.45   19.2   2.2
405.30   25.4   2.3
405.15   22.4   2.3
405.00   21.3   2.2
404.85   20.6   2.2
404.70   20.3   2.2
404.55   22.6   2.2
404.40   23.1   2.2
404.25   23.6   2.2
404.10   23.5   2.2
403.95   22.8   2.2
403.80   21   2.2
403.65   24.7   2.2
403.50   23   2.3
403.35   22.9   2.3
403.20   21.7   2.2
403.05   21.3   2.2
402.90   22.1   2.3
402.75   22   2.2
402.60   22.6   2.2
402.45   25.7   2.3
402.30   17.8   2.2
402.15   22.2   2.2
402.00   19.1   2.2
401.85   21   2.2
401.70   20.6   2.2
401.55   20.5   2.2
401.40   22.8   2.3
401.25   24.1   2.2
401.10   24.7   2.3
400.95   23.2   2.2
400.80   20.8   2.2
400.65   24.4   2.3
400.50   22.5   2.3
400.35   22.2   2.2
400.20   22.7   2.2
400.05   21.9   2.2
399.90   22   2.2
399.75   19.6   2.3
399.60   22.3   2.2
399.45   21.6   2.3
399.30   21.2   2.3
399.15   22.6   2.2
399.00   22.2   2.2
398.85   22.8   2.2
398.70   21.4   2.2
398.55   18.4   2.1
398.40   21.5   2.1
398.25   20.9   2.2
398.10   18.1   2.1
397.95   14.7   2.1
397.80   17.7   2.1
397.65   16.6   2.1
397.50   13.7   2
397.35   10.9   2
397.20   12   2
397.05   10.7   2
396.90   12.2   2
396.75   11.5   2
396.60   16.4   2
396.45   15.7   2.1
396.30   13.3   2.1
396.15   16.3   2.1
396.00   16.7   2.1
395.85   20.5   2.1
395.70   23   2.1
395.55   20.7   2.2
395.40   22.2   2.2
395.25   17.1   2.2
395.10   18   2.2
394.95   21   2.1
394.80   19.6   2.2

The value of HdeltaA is 0.61 nm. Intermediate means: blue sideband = 21.9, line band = 18.2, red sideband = 21.3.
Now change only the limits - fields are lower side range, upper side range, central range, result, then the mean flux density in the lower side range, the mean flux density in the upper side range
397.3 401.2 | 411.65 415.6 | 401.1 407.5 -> -0.42 nm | 20.5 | 21.3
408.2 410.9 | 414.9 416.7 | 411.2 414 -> -0.30 nm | 17.9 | 20.6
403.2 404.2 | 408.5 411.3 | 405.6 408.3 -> -0.25 nm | 22.9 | 17.7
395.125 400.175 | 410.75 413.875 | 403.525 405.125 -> -0.25 nm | 18.2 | 20.7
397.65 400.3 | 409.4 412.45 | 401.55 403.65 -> -0.21 nm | 20.6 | 18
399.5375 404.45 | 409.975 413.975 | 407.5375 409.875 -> 0.05 nm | 22.3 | 19.7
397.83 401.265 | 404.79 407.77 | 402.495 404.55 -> -0.09 nm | 21.5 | 21.9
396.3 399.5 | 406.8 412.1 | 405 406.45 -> -0.21 nm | 17.1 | 19.3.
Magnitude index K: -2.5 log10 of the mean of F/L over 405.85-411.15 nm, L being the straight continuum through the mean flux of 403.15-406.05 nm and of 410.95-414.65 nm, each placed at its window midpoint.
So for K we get 0.115 mag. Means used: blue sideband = 22.3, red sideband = 21.3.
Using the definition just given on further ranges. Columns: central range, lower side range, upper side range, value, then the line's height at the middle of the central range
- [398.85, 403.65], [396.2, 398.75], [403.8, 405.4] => -0.157 mag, 19.2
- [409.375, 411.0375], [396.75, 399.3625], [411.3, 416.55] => 0.220 mag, 20.1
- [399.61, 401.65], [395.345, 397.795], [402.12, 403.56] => -0.129 mag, 19.9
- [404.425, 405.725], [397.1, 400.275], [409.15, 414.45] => -0.122 mag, 19.5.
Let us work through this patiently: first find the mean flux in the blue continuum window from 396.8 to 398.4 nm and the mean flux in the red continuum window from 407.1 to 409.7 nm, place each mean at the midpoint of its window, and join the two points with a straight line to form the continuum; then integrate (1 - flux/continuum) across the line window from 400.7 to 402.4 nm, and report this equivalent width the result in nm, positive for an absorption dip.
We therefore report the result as -0.46 nm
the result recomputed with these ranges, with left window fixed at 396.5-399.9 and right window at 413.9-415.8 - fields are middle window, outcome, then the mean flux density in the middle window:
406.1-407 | -0.151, 22.4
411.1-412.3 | 0.018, 19.7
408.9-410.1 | 0.089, 18.2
